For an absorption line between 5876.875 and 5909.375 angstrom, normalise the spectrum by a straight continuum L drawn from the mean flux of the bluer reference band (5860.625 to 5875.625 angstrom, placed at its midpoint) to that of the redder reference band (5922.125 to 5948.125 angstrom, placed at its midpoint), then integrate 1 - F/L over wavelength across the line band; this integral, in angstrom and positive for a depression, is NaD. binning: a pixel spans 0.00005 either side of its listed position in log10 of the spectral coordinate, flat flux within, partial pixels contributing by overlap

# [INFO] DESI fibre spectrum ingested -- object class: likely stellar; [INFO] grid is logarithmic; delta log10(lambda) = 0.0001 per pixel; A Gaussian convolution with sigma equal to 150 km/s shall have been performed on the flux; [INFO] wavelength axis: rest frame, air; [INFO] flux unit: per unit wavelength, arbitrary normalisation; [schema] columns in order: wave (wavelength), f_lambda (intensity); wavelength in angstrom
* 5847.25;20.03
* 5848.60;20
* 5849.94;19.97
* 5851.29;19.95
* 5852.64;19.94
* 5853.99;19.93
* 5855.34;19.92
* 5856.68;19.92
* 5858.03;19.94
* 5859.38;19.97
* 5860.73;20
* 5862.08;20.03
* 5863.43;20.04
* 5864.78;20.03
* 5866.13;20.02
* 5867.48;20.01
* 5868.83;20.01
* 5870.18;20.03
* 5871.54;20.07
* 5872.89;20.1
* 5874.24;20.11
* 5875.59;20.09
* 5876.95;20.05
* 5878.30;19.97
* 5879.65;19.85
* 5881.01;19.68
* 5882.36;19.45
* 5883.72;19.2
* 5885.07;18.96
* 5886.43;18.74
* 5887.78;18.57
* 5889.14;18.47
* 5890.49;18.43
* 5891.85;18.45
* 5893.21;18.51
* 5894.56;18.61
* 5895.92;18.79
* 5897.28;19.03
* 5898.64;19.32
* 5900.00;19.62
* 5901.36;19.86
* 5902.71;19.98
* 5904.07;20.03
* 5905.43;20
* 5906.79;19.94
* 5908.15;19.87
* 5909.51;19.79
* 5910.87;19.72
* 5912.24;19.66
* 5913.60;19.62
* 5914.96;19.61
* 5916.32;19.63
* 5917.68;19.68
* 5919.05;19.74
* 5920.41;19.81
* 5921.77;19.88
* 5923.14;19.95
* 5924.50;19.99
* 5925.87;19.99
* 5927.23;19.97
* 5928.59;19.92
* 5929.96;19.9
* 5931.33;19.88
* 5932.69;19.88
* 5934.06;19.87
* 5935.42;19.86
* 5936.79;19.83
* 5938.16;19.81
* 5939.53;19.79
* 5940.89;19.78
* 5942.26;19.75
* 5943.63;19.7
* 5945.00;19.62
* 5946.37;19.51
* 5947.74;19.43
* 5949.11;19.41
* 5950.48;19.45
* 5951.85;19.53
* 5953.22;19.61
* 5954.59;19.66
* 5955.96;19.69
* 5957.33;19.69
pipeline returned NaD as 1.1 angstrom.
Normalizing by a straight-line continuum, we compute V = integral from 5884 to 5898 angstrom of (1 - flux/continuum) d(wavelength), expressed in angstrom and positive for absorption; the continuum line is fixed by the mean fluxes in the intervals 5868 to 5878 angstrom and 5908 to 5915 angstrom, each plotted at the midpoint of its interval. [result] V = 0.86 angstrom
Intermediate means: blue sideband 20.1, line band 18.7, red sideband 19.7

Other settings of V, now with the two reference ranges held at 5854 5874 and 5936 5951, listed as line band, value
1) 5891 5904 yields 0.5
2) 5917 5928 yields -0.1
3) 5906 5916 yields 0.0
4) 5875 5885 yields 0.1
